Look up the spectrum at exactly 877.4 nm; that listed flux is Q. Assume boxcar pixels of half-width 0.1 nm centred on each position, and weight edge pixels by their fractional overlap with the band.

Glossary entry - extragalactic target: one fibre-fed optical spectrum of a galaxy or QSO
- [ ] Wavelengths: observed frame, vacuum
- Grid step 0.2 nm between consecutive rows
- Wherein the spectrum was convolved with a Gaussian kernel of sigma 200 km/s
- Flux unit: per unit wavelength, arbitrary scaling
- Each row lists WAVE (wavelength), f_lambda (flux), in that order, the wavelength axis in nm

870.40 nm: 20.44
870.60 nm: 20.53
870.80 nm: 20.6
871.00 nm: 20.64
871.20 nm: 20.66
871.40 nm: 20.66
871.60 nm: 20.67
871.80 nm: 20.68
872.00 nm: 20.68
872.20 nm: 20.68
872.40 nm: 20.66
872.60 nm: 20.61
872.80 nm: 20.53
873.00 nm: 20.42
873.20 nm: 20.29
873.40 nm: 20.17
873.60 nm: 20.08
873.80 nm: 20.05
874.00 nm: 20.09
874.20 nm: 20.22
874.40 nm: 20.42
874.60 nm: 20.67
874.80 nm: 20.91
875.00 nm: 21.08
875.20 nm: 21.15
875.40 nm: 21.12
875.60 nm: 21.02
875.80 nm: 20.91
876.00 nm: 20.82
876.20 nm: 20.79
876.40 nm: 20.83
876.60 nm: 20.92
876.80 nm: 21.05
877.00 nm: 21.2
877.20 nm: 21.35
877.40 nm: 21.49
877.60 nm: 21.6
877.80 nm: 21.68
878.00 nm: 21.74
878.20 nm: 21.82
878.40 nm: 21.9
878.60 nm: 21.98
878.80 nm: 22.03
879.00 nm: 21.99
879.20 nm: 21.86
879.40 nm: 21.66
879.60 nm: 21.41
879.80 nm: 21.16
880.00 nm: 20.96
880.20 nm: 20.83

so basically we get 21.49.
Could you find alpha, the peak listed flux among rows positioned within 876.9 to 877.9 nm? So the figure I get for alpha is 21.68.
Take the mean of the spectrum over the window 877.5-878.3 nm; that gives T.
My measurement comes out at 21.7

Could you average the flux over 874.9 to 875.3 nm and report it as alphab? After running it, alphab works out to 21.1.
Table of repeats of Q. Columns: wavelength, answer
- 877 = 21.2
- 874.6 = 20.67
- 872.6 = 20.61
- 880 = 20.96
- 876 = 20.82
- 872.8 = 20.53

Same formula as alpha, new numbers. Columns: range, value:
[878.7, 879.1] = 22.03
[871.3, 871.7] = 20.67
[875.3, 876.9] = 21.12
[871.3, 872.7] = 20.68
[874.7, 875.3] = 21.15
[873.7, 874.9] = 20.91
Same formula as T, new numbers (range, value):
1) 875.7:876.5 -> 20.8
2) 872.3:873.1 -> 20.6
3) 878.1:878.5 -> 21.9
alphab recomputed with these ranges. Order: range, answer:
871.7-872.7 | 20.7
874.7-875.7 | 21.1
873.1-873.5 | 20.2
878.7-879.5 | 21.9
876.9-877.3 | 21.3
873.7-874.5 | 20.2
